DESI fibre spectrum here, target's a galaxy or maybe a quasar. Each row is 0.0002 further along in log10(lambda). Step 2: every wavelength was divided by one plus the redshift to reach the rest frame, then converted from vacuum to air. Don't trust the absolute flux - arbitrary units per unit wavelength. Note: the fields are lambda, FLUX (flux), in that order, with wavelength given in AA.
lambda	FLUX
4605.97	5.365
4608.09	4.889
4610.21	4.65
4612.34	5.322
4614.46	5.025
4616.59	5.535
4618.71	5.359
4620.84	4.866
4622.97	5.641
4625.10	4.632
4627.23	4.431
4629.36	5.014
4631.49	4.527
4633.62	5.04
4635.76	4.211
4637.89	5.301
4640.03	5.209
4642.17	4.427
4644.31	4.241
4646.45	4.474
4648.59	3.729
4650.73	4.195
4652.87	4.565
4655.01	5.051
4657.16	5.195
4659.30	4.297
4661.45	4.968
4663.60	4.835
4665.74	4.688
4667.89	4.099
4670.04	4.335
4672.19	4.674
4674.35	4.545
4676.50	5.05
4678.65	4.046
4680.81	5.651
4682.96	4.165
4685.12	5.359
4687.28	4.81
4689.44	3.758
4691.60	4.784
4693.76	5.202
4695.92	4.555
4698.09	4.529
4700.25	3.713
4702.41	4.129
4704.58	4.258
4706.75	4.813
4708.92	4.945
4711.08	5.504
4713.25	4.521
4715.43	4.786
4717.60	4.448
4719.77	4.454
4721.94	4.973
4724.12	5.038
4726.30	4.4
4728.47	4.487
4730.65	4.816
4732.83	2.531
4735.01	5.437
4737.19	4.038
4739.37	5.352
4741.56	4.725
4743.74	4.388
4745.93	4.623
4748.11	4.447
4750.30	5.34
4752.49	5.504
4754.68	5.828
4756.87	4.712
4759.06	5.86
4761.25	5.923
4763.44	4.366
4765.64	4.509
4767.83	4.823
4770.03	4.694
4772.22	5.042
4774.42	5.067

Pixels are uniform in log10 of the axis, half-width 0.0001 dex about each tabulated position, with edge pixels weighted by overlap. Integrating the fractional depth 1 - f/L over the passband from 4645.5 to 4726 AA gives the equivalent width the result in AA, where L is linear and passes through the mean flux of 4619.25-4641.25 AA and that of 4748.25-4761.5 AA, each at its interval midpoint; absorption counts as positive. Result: 7.9 AA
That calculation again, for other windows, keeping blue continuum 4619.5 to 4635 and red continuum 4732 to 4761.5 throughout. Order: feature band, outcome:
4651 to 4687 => 1.3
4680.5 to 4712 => 1.5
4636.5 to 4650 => 0.9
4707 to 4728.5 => 0.5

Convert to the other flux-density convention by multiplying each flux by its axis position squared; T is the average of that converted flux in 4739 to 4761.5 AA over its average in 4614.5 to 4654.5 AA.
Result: 1.13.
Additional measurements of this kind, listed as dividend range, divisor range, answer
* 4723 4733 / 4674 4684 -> 0.96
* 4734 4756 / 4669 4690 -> 1.10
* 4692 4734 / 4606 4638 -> 0.95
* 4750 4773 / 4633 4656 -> 1.18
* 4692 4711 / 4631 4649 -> 1.02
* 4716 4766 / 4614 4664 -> 1.05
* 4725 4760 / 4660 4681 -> 1.06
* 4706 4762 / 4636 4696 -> 1.07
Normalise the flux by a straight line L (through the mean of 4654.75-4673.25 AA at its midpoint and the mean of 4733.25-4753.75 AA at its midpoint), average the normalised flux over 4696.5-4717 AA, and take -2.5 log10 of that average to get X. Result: 0.04 mag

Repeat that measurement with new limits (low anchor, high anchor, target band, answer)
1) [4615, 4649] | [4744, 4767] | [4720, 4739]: 0.12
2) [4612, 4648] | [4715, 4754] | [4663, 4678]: 0.05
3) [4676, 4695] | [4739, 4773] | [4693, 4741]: 0.06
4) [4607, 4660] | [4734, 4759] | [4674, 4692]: 0.04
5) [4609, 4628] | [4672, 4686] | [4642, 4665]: 0.08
